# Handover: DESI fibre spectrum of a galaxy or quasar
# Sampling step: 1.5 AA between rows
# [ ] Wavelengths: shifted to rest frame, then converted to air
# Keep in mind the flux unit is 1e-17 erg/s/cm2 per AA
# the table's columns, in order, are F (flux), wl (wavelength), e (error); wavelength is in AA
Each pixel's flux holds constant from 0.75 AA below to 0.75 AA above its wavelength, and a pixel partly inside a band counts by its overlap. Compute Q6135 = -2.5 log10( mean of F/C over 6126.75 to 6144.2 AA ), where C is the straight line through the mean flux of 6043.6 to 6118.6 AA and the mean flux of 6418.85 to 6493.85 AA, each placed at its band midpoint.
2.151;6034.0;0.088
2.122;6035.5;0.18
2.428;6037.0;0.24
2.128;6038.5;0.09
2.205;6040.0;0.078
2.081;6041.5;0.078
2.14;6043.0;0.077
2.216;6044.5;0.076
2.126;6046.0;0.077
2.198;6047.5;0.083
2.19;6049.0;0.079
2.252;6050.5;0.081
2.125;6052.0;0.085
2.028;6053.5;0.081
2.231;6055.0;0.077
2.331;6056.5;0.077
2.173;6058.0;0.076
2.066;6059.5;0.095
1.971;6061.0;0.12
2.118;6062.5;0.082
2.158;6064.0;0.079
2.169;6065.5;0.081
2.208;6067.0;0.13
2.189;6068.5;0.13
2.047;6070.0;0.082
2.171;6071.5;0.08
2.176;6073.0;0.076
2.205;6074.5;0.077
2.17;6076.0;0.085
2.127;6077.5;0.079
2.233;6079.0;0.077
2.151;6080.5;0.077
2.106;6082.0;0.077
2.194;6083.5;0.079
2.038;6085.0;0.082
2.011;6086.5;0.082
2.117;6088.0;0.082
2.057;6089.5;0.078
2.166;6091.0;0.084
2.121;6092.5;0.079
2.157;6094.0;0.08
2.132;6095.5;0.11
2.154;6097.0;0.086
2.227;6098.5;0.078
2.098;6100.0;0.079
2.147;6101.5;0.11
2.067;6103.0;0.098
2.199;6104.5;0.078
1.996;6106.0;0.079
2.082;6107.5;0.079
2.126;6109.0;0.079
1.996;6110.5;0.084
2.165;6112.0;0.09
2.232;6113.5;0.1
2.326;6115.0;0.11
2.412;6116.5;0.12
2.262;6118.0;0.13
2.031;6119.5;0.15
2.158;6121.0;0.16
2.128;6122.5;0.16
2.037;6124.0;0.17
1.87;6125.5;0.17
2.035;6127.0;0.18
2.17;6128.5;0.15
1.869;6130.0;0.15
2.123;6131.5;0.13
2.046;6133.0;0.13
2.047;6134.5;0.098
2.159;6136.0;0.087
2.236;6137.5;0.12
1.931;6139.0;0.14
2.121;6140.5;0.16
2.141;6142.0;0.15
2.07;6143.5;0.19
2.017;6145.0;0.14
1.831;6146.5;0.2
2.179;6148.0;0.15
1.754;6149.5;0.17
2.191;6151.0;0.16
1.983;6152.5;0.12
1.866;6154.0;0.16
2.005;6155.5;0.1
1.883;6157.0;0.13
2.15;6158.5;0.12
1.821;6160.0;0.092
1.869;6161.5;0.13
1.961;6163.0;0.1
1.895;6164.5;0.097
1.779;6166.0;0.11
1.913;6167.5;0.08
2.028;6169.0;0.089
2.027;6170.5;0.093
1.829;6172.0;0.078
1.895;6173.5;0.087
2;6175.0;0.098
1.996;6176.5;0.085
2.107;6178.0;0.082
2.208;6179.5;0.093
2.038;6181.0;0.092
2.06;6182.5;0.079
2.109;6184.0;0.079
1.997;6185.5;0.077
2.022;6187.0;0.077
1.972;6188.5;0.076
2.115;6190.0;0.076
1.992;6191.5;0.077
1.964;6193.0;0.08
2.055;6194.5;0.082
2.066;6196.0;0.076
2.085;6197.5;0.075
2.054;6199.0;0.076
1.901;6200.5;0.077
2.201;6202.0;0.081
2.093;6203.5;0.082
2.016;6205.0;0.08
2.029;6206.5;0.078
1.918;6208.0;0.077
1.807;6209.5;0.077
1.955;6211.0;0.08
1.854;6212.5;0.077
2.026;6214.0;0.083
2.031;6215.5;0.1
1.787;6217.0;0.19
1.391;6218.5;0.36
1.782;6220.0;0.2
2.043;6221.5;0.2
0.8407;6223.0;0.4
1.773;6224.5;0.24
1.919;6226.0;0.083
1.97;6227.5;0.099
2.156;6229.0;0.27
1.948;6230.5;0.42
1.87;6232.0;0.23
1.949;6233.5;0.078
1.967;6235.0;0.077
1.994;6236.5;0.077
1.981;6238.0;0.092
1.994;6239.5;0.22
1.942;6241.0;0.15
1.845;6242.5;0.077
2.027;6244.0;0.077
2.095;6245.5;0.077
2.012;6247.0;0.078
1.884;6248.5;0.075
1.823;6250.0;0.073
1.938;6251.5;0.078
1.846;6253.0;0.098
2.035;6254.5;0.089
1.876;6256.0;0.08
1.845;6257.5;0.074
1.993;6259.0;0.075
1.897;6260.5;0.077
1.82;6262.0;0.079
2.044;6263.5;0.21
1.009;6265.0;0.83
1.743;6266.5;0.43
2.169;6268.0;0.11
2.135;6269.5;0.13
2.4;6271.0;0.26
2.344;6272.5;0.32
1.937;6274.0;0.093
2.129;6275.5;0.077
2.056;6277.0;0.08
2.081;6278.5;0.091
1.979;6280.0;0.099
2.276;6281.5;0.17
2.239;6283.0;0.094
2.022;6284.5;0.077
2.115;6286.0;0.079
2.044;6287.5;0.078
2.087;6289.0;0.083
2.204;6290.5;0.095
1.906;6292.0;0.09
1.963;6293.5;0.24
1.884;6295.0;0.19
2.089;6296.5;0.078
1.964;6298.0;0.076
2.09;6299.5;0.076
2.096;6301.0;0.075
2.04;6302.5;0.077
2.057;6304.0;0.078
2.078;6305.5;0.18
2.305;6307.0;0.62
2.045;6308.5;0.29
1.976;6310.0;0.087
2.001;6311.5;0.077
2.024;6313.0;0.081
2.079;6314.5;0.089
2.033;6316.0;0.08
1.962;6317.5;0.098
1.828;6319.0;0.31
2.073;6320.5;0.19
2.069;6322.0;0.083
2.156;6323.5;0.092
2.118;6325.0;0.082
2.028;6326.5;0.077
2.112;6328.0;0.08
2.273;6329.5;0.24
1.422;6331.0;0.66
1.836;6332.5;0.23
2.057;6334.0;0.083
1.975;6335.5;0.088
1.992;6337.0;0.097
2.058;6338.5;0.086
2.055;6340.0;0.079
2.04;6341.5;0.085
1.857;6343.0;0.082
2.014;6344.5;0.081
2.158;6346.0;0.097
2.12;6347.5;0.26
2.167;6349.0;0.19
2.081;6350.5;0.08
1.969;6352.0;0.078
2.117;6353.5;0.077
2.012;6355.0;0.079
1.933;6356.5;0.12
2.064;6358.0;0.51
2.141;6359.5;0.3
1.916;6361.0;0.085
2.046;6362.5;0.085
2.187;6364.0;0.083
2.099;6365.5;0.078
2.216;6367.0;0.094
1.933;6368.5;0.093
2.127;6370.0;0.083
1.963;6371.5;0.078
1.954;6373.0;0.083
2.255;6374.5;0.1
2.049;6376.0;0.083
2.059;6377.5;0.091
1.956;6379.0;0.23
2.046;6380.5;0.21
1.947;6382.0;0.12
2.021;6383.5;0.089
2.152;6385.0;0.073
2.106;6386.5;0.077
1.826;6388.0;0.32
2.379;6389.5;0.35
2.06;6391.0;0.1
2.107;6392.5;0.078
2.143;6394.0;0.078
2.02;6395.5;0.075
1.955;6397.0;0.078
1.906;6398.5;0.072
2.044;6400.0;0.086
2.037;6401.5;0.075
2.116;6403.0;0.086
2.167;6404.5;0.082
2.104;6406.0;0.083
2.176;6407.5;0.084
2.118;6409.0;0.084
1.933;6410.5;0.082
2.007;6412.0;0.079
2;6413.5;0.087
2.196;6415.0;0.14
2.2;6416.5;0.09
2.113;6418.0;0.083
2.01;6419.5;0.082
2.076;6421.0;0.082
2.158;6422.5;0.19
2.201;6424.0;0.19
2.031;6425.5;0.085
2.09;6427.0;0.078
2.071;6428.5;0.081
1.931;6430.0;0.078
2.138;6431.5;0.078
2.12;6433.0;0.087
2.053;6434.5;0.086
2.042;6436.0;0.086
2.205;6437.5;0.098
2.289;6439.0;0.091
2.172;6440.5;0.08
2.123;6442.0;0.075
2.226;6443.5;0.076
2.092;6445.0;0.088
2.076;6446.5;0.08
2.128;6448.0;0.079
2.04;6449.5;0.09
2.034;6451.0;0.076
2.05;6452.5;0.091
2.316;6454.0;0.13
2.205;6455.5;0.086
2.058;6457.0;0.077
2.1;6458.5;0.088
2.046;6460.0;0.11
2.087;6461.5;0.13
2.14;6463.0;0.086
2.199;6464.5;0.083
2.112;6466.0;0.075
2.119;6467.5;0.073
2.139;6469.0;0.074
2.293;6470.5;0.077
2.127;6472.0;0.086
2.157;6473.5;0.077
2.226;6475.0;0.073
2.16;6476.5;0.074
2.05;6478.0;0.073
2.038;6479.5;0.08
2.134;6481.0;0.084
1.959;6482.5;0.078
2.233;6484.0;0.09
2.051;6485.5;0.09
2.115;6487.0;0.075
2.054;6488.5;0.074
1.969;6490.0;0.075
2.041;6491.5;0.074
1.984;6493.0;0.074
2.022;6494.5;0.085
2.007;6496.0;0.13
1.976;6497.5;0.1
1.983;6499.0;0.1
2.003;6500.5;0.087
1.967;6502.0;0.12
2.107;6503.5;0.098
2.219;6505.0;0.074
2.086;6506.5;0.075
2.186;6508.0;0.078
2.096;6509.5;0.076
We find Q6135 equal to 0.03 mag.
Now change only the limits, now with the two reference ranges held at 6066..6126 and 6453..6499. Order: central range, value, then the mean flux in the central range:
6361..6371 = 0.01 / 2.08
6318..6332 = 0.06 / 2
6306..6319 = 0.04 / 2.04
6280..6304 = 0.03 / 2.06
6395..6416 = 0.03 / 2.06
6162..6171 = 0.11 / 1.93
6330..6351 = 0.07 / 1.99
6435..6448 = -0.02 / 2.15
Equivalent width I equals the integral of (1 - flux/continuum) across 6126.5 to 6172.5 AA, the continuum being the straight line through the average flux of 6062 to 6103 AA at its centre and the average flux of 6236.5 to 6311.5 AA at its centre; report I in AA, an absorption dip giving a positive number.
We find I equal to 2.11 AA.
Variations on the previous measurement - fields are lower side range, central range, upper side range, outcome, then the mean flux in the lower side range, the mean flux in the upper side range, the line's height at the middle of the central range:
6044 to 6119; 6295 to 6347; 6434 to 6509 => 2.3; 2.15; 2.1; 2.12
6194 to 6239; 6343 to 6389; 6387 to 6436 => -0.3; 1.92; 2.08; 2.04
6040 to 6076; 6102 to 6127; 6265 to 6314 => 0.1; 2.16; 2.06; 2.13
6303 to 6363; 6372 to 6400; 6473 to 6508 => -0.1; 2.03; 2.07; 2.04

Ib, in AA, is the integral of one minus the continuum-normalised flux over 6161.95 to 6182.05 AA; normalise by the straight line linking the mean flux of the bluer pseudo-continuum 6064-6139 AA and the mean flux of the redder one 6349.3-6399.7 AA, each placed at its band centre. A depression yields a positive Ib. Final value 1.3 AA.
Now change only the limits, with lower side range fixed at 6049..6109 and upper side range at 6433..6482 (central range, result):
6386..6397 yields 0.3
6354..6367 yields 0.4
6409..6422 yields 0.4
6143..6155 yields 0.9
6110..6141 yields 0.4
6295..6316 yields 0.8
